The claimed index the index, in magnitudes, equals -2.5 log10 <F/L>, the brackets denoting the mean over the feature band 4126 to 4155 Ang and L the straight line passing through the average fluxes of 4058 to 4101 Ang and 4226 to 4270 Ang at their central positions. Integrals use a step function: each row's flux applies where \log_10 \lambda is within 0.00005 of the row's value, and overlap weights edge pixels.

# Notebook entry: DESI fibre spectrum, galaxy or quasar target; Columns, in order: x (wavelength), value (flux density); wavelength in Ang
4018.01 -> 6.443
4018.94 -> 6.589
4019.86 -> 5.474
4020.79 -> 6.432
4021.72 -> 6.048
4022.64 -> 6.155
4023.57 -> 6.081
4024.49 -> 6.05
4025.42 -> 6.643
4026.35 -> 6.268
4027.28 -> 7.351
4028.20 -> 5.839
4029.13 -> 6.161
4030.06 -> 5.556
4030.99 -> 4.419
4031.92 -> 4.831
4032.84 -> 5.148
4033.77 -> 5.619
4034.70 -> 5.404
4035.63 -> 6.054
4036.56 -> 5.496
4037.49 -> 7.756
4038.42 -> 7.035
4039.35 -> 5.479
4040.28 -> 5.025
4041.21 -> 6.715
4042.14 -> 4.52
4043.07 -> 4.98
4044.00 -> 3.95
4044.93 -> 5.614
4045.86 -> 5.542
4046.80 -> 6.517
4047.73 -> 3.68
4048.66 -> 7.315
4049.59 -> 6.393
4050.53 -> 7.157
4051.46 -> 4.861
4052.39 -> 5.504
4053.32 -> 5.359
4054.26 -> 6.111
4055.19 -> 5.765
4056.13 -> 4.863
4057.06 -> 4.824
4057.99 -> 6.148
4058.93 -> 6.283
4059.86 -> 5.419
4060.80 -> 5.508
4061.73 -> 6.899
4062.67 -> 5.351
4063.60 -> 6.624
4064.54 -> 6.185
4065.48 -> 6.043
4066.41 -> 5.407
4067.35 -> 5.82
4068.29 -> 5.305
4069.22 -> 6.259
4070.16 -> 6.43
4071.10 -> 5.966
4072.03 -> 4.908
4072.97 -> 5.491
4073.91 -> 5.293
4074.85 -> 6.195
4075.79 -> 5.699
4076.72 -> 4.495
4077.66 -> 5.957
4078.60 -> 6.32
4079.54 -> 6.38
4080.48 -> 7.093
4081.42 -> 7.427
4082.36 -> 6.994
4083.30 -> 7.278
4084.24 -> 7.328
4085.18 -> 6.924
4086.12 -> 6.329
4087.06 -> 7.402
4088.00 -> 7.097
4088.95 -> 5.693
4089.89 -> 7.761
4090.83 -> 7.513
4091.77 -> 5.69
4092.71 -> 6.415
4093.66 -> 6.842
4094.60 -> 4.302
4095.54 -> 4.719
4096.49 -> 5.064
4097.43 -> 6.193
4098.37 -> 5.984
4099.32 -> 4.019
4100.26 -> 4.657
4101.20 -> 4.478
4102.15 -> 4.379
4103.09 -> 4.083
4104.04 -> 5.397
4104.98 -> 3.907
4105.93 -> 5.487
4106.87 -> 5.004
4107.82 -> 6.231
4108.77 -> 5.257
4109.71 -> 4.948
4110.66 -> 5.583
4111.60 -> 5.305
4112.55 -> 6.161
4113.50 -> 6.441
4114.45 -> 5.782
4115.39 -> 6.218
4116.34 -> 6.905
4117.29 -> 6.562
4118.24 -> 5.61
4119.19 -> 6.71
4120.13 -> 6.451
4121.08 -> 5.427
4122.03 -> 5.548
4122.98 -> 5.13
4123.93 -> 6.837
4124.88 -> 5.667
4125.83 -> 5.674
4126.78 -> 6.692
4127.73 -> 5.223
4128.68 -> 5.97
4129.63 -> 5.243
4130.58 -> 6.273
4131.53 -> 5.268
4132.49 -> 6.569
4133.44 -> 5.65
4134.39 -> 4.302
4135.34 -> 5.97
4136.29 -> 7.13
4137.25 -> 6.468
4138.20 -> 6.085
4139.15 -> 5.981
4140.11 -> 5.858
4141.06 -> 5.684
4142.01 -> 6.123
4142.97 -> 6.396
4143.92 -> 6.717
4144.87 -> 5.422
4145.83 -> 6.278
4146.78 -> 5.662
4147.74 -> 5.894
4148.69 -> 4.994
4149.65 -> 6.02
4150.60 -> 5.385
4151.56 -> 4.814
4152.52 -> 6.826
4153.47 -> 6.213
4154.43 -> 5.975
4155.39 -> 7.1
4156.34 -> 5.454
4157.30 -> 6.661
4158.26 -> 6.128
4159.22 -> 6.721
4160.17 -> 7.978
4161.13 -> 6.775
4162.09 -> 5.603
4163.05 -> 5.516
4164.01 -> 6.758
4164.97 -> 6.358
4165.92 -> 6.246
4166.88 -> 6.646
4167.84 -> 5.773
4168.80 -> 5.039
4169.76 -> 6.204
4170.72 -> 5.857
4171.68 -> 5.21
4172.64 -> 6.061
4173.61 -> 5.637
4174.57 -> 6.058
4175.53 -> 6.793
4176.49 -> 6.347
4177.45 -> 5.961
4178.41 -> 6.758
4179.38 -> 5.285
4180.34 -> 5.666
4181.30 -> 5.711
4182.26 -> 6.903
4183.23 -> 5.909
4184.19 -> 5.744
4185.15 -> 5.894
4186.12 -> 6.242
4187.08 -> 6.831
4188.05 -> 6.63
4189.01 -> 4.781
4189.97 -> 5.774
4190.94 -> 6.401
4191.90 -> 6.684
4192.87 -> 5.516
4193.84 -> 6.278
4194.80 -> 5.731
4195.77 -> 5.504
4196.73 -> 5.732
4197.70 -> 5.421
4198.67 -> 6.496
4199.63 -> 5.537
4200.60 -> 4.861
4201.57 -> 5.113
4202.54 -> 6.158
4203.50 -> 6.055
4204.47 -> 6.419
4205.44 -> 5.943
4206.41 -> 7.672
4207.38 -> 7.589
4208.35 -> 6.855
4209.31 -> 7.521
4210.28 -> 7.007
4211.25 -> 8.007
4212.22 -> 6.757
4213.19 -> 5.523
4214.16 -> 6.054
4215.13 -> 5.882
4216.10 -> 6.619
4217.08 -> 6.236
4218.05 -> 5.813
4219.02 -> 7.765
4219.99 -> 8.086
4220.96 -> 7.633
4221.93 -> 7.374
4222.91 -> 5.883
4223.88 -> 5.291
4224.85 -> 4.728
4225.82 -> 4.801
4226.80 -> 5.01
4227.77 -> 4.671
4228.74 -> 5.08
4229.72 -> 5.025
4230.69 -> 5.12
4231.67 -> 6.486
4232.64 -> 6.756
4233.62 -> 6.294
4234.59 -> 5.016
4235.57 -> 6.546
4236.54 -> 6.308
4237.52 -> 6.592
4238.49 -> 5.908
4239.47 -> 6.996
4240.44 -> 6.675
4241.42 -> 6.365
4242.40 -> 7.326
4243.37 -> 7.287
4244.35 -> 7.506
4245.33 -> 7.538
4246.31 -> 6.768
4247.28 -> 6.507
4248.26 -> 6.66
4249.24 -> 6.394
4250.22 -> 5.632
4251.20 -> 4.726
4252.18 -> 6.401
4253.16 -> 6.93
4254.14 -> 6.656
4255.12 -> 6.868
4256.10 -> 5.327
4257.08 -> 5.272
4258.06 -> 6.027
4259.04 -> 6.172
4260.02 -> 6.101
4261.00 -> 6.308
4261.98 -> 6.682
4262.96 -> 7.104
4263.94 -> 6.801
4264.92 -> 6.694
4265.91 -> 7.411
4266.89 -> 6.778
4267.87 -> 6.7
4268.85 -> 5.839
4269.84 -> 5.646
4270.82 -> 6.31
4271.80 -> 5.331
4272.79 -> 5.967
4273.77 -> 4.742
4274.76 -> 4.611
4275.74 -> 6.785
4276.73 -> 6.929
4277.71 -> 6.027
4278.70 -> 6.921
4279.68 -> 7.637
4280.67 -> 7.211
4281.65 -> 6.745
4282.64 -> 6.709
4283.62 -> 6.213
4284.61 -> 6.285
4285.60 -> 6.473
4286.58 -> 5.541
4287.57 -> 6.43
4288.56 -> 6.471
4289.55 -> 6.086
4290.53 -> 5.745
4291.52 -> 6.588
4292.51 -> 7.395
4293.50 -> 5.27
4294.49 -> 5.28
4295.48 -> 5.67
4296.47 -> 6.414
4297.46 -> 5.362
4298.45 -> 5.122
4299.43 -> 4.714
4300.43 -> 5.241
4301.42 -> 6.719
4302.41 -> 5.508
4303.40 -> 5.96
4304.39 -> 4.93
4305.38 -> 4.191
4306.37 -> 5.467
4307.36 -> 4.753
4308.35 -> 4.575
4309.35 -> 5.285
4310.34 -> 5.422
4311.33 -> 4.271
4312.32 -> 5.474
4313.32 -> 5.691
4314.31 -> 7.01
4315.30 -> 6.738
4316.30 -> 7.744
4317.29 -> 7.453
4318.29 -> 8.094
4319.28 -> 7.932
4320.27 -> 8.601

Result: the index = 0.04 mag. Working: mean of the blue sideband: 6.06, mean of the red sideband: 6.28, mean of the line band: 5.9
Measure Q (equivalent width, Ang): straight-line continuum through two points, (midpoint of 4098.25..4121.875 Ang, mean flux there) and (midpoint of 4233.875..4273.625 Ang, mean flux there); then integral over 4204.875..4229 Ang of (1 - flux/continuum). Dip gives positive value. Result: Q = -1.00 Ang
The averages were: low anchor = 5.47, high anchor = 6.39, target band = 6.4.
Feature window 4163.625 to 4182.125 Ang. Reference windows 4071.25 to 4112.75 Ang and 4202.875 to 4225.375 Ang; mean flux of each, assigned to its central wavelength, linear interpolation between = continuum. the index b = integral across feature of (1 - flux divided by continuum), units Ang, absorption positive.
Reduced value 0.9 Ang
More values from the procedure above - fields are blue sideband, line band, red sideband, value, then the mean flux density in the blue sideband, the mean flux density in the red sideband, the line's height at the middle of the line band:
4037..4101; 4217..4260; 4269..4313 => -2.8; 5.94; 5.83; 5.85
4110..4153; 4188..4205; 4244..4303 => 0.7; 5.93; 6.23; 6.06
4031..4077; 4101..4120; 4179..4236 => 0.9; 5.69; 6.11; 5.85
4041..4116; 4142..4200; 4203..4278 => 0.4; 5.79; 6.33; 6.1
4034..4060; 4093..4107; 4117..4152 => 2.0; 5.71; 5.88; 5.81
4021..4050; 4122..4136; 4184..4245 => 0.6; 5.8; 6.23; 6.02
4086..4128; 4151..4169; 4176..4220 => -0.7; 5.75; 6.24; 6.03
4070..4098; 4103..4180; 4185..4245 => 3.6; 6.24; 6.23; 6.24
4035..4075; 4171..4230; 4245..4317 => -1.5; 5.76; 6.08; 5.97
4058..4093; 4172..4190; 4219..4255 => 0.6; 6.25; 6.28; 6.27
